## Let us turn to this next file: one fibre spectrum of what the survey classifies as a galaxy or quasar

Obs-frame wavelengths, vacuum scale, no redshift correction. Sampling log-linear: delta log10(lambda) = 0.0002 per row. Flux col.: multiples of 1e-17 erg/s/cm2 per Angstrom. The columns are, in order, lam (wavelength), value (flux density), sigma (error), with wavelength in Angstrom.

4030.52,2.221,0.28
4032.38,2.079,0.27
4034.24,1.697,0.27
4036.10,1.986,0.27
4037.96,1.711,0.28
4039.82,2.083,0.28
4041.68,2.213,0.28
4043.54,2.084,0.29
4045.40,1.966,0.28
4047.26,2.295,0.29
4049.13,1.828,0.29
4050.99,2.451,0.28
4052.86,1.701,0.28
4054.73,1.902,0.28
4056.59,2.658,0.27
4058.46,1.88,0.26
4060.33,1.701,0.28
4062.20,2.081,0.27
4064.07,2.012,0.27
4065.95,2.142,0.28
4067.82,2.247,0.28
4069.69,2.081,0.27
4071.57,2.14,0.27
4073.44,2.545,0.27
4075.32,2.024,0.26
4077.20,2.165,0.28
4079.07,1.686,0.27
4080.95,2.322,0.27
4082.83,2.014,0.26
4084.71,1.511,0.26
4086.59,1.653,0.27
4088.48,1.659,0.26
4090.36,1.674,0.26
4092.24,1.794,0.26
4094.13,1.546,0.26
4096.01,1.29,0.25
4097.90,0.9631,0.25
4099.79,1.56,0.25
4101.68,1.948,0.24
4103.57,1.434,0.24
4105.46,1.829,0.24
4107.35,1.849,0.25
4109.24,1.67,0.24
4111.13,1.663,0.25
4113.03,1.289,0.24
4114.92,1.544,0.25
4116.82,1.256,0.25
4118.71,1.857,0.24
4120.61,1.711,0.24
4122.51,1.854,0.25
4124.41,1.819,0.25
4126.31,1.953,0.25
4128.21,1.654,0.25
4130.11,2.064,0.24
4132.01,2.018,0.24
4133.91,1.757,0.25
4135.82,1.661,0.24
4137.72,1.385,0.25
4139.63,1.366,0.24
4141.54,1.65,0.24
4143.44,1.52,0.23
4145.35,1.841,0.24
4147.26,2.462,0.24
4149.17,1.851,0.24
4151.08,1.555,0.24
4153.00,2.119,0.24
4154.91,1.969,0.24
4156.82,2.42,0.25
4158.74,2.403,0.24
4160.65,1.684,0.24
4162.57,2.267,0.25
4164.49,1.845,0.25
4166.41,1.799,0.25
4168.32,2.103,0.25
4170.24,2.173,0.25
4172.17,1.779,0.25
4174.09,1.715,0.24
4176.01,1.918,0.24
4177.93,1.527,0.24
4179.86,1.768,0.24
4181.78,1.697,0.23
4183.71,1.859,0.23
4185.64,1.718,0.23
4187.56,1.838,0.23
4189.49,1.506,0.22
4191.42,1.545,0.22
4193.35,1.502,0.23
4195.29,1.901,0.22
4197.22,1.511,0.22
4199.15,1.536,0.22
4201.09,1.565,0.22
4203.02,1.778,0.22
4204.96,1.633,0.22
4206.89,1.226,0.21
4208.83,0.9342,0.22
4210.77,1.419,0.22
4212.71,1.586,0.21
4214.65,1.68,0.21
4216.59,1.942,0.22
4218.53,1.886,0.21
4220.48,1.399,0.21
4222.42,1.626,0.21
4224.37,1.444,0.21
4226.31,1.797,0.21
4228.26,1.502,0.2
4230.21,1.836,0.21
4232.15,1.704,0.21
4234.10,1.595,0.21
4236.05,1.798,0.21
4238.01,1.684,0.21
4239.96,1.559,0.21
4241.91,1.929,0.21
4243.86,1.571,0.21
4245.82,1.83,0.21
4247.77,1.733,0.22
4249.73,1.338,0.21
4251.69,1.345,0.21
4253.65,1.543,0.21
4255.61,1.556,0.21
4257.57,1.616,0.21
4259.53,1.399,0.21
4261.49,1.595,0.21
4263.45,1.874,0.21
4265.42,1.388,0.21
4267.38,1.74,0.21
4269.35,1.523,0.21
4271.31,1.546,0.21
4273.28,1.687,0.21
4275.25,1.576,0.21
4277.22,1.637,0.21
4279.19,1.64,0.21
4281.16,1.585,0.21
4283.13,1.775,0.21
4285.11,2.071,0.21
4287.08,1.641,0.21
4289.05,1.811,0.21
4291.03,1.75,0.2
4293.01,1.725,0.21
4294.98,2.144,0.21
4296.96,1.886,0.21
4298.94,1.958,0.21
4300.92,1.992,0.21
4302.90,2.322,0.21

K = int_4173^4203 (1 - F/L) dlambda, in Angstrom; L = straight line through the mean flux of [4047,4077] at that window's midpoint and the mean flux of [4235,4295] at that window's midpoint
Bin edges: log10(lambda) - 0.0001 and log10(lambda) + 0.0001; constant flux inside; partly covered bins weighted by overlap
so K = 2.4 Angstrom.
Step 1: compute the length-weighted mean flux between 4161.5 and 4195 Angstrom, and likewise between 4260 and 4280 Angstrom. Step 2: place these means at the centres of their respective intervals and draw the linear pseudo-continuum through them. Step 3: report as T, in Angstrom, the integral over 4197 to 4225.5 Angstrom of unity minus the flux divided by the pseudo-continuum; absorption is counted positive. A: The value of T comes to 3.0 Angstrom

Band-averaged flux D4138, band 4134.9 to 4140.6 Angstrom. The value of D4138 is 1.47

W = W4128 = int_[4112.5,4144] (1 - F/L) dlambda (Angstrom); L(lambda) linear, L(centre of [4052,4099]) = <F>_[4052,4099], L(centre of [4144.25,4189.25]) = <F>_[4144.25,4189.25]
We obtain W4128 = 3.8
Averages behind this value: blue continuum 1.89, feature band 1.68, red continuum 1.92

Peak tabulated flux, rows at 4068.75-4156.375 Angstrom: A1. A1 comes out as 2.545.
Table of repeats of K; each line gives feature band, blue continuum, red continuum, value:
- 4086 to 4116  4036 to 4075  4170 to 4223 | 5.5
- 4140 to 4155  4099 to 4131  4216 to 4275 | -1.4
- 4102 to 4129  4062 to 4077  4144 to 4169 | 5.3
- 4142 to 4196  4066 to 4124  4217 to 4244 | -4.7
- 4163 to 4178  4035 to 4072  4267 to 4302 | 0.1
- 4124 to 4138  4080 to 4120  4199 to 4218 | -1.7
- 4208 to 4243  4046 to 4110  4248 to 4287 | 0.7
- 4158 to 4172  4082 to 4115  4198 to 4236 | -3.7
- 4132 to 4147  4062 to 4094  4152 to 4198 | 1.9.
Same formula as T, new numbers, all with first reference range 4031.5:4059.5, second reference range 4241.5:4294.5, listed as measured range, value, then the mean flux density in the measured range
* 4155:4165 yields -1.56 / 2.12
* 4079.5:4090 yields 0.81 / 1.82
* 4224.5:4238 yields 0.19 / 1.69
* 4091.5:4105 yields 2.99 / 1.51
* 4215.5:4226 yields 0.37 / 1.67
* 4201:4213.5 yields 2.25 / 1.44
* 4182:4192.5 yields 0.57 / 1.69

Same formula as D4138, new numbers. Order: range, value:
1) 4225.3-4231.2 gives 1.71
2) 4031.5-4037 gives 1.92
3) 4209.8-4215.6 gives 1.56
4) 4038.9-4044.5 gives 2.13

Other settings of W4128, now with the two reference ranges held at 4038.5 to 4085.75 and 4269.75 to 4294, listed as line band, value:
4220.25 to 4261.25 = 3.6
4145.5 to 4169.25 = -1.6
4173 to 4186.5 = 0.9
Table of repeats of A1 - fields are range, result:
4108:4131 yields 2.064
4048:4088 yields 2.658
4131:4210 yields 2.462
